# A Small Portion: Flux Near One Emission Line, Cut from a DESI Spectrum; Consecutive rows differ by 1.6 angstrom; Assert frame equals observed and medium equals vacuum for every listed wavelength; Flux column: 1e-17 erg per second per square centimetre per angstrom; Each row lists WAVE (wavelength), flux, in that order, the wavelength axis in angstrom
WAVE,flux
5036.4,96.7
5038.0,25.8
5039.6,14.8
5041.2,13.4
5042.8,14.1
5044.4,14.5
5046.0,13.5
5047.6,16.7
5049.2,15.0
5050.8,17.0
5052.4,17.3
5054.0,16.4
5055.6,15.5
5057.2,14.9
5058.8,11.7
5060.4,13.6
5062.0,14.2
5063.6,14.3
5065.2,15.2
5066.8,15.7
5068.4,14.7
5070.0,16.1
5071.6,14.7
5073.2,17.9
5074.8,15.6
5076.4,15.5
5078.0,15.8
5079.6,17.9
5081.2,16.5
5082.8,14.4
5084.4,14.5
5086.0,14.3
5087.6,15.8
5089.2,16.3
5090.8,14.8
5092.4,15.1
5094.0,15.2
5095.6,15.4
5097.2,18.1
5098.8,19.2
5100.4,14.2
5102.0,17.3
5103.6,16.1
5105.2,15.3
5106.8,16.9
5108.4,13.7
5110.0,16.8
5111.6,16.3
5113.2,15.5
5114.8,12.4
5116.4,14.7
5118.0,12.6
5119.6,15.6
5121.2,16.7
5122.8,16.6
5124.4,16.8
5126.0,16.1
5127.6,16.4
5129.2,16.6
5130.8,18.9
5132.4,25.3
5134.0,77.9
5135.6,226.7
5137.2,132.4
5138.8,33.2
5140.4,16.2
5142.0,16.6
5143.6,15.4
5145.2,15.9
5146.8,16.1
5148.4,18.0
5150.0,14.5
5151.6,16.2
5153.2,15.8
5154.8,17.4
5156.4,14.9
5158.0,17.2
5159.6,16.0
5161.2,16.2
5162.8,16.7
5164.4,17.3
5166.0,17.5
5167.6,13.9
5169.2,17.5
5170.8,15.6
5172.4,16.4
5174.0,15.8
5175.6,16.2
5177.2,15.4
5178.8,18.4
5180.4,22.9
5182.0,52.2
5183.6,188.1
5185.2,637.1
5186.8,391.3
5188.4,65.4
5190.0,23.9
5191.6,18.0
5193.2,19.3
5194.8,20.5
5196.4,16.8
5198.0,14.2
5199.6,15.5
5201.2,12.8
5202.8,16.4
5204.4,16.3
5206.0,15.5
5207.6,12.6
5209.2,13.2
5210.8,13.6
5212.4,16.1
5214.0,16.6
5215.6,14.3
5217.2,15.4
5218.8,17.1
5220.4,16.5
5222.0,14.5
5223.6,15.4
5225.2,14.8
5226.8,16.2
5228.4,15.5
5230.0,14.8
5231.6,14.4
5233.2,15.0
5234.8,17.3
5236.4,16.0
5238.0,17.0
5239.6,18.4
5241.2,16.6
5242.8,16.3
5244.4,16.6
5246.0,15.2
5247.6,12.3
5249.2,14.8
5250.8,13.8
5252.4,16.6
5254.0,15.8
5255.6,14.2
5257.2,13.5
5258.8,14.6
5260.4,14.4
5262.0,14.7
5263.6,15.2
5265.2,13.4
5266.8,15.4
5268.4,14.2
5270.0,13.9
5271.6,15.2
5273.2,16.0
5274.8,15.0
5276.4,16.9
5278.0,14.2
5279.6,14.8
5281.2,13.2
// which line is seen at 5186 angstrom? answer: [O III]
